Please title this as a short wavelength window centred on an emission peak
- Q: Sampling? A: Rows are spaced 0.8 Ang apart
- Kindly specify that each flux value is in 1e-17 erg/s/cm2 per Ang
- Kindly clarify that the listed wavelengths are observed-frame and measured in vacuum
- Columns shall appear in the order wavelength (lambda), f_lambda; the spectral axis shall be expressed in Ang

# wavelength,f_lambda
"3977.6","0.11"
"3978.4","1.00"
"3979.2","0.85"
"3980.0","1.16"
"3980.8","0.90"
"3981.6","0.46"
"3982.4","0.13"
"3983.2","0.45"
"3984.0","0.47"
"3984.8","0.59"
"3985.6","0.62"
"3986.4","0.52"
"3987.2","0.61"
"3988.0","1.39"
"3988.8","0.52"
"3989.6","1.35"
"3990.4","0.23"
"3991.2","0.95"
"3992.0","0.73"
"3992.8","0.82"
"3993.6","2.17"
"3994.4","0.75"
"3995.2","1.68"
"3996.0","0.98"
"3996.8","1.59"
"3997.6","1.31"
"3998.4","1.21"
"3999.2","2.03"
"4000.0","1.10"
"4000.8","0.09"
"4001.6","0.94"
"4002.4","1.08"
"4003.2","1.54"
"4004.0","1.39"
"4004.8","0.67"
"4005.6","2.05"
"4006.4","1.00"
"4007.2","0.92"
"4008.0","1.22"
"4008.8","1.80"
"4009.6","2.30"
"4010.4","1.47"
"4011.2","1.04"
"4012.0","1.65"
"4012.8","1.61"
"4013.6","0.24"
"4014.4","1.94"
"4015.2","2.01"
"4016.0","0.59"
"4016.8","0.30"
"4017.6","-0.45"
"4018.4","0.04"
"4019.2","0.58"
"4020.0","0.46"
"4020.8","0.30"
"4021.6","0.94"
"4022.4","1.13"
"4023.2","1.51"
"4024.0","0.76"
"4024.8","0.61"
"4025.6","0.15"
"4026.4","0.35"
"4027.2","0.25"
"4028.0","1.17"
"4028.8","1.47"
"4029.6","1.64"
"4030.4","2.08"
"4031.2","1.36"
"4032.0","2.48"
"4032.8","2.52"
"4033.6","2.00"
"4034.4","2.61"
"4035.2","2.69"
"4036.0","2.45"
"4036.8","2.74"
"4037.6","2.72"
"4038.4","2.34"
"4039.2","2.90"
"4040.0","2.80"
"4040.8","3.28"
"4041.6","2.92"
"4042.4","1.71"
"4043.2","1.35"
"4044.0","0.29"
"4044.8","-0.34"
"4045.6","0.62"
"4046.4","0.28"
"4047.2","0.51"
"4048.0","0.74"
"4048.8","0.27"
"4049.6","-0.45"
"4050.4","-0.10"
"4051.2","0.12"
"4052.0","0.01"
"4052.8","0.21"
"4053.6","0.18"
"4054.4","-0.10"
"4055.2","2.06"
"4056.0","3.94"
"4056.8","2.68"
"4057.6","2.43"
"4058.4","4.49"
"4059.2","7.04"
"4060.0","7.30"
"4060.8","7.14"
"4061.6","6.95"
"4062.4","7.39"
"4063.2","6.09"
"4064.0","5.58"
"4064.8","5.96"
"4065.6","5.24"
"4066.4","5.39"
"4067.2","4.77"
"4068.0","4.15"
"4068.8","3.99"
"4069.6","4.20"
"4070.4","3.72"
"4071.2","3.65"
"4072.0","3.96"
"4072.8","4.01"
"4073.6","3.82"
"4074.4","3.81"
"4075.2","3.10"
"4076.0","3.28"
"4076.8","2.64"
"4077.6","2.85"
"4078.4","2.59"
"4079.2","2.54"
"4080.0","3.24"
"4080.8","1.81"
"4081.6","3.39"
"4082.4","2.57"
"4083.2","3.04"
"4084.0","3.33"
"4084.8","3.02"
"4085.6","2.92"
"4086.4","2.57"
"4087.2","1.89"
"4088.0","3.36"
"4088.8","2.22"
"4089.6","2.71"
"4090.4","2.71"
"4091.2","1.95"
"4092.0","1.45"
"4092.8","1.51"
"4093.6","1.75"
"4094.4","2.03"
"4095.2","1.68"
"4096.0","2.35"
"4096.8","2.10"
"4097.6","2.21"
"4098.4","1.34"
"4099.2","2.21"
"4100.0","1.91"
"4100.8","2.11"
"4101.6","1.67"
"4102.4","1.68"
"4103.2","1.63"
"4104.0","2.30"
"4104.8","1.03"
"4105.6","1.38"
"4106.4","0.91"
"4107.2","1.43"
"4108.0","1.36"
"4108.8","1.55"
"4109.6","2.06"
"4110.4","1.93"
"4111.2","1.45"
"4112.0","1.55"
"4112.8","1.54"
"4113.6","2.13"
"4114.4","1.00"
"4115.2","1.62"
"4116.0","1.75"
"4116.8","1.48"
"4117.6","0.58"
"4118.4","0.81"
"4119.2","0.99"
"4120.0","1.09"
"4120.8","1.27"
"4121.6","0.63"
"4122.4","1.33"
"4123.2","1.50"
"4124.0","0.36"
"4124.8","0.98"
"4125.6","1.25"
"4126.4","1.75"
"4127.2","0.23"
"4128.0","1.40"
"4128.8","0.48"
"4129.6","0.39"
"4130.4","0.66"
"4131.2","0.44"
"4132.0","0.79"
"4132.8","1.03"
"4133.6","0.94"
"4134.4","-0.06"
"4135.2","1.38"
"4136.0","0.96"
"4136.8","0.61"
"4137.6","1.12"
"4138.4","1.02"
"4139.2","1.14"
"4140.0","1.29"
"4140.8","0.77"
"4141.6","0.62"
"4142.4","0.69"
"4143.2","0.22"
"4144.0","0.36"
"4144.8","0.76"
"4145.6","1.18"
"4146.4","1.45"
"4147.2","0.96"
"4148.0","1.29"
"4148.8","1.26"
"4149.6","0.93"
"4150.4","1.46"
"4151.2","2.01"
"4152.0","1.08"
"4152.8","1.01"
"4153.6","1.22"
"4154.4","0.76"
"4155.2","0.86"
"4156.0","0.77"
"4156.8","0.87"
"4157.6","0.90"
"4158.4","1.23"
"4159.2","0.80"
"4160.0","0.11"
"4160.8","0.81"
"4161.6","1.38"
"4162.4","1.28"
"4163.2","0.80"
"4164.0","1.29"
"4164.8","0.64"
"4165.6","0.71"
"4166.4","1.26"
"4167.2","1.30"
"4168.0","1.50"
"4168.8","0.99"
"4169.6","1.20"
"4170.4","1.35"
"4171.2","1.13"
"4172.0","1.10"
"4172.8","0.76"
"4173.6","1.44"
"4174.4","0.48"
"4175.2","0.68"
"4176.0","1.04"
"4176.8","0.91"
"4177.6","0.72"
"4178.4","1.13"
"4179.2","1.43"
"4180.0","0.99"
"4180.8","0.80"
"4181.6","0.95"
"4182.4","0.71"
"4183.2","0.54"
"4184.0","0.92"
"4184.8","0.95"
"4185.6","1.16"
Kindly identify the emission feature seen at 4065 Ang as Lyman alpha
